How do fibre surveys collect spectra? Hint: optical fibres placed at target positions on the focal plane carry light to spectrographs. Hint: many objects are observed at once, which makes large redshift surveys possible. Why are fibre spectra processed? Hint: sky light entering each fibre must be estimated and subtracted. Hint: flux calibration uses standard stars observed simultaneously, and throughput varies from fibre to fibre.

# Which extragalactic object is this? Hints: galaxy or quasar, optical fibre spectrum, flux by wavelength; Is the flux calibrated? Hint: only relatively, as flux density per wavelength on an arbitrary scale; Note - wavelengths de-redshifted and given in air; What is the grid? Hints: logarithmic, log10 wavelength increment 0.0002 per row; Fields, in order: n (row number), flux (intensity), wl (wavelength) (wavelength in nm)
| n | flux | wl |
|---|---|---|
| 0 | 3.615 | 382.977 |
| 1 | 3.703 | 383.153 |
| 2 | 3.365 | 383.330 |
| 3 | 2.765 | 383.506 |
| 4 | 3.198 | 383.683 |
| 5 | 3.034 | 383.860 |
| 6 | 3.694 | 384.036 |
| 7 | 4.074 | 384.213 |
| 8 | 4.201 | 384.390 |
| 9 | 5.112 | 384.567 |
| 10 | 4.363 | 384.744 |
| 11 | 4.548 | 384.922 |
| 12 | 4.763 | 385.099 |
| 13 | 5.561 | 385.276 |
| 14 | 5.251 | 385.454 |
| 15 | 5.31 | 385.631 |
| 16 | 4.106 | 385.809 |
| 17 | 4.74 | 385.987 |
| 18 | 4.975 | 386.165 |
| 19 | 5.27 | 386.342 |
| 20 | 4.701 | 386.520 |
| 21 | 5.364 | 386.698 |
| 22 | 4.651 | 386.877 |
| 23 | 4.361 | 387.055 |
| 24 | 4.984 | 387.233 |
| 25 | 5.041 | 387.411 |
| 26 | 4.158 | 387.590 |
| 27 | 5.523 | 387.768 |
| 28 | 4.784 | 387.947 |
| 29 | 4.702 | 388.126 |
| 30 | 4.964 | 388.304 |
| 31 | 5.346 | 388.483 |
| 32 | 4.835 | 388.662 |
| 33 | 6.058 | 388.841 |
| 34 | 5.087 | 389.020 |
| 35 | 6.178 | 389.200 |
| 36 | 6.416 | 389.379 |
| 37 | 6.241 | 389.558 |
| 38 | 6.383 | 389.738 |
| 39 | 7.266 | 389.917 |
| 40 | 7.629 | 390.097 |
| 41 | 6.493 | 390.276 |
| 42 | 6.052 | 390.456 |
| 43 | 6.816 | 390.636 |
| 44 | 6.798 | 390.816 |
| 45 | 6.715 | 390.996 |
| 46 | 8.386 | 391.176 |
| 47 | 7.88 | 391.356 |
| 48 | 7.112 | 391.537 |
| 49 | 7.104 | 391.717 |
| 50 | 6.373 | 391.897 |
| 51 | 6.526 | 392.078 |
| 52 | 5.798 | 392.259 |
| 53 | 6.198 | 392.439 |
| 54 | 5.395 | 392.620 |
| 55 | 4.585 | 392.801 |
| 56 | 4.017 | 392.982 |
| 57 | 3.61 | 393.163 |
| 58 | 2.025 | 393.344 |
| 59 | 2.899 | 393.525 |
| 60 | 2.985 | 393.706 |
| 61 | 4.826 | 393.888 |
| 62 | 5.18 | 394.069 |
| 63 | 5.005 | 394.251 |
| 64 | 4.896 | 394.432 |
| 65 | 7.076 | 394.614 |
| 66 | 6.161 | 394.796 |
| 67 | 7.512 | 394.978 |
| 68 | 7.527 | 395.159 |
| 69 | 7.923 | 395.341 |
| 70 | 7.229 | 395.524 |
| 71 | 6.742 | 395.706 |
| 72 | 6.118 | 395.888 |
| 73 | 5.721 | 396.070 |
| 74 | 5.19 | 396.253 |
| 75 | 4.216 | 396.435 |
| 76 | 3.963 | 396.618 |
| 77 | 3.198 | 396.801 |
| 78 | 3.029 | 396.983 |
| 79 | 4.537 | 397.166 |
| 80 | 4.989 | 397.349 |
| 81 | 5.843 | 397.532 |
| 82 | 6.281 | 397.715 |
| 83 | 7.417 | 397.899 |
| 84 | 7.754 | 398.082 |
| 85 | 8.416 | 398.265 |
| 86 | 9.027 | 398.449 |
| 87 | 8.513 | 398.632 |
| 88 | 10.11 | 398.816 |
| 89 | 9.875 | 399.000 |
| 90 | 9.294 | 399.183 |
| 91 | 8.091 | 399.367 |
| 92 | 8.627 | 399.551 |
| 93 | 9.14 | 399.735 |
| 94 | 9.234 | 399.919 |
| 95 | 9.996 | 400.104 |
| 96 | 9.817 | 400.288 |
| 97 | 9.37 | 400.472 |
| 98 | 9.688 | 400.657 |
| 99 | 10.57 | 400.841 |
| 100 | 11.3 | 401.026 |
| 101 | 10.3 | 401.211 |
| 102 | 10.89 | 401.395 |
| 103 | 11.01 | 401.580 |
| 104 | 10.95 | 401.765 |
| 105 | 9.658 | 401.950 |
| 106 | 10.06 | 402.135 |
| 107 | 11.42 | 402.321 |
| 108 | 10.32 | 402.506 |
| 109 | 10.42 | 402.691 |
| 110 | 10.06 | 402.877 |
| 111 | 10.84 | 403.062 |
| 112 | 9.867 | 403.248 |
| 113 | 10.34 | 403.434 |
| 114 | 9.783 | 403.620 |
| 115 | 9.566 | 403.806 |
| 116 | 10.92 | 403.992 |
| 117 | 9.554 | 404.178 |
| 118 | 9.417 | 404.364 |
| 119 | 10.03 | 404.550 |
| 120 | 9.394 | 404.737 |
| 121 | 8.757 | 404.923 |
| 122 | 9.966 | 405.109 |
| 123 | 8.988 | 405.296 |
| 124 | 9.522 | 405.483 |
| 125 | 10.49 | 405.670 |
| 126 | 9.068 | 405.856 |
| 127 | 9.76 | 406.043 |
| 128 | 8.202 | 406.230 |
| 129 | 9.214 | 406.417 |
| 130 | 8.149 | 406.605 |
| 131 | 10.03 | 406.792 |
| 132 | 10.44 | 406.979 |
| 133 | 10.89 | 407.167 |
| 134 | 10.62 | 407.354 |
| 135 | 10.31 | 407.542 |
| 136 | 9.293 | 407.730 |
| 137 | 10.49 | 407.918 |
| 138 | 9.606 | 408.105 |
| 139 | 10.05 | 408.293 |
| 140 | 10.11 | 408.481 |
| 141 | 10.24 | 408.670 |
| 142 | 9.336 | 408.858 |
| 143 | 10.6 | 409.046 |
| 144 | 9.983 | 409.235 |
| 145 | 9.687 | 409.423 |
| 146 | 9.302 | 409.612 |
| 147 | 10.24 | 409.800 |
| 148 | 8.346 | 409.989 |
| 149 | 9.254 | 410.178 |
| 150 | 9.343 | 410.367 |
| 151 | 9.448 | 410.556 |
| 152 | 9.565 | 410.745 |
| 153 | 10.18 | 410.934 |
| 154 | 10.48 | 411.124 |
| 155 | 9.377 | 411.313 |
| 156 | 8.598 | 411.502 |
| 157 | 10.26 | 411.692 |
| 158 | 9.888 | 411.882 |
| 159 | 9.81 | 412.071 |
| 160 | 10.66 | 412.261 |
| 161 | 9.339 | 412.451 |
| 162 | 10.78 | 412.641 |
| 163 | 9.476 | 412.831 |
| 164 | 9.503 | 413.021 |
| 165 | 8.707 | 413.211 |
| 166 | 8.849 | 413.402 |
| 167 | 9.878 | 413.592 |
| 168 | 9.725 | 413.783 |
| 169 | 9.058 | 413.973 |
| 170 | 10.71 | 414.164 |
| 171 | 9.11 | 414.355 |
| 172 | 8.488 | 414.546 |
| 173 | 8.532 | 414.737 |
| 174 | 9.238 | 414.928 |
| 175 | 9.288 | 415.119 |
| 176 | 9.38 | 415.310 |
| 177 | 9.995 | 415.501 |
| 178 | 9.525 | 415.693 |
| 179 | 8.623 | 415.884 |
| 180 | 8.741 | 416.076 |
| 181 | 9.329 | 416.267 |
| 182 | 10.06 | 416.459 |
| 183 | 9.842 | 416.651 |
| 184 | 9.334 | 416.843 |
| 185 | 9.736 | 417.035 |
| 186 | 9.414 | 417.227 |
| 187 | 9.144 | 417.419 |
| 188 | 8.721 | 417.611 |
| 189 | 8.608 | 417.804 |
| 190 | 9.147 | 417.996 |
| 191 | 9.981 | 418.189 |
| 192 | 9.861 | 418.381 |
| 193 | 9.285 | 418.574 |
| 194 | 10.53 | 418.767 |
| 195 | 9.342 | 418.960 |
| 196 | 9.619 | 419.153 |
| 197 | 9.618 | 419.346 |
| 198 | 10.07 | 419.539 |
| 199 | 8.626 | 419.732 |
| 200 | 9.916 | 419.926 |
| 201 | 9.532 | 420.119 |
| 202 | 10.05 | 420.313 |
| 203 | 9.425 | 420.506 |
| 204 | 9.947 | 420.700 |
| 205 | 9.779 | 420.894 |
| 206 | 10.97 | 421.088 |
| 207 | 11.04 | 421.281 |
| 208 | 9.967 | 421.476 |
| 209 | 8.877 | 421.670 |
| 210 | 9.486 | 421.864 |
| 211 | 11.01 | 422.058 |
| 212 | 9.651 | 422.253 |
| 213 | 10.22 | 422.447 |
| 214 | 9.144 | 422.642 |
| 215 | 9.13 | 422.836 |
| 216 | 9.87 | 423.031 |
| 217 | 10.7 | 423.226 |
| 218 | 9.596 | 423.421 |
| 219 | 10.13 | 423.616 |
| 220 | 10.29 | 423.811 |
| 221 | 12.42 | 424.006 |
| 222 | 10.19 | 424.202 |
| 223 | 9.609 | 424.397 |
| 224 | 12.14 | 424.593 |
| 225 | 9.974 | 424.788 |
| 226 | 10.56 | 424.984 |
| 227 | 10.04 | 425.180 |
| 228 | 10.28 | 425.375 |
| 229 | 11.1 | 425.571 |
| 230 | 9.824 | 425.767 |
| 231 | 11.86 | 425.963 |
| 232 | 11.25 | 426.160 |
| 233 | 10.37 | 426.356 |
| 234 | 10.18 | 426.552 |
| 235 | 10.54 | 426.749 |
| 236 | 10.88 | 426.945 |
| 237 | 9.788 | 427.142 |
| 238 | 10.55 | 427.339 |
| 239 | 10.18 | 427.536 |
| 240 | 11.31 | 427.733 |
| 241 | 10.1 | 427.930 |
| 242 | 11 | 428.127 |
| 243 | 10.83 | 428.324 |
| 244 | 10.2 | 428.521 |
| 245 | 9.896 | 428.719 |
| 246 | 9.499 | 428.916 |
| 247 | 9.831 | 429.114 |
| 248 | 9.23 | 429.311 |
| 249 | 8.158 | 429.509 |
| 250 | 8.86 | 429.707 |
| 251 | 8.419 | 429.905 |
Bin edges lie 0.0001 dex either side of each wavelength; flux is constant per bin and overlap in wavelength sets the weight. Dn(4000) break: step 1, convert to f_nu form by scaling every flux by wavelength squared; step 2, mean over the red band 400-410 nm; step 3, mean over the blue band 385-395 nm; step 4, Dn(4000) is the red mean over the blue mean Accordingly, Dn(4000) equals 1.9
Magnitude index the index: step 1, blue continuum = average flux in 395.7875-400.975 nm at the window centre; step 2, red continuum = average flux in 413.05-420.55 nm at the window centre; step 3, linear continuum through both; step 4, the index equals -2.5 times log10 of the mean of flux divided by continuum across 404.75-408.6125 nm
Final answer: -0.16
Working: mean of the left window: 7.47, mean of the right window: 9.41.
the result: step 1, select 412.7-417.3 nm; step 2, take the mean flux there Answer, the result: 9.37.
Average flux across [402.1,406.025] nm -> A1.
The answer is 9.94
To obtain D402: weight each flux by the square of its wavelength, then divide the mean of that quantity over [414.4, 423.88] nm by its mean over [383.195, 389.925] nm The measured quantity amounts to 2.33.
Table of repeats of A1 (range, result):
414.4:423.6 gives 9.59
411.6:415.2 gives 9.54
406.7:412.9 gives 9.88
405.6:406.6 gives 9.22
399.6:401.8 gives 10.1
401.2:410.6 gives 9.89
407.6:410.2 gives 9.77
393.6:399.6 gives 6.44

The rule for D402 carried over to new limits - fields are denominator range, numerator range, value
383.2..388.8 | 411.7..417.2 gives 2.39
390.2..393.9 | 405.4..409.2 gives 1.88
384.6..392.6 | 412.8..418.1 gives 1.85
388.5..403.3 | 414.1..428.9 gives 1.55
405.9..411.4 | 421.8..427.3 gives 1.15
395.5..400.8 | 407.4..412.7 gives 1.42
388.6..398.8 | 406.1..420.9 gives 1.76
